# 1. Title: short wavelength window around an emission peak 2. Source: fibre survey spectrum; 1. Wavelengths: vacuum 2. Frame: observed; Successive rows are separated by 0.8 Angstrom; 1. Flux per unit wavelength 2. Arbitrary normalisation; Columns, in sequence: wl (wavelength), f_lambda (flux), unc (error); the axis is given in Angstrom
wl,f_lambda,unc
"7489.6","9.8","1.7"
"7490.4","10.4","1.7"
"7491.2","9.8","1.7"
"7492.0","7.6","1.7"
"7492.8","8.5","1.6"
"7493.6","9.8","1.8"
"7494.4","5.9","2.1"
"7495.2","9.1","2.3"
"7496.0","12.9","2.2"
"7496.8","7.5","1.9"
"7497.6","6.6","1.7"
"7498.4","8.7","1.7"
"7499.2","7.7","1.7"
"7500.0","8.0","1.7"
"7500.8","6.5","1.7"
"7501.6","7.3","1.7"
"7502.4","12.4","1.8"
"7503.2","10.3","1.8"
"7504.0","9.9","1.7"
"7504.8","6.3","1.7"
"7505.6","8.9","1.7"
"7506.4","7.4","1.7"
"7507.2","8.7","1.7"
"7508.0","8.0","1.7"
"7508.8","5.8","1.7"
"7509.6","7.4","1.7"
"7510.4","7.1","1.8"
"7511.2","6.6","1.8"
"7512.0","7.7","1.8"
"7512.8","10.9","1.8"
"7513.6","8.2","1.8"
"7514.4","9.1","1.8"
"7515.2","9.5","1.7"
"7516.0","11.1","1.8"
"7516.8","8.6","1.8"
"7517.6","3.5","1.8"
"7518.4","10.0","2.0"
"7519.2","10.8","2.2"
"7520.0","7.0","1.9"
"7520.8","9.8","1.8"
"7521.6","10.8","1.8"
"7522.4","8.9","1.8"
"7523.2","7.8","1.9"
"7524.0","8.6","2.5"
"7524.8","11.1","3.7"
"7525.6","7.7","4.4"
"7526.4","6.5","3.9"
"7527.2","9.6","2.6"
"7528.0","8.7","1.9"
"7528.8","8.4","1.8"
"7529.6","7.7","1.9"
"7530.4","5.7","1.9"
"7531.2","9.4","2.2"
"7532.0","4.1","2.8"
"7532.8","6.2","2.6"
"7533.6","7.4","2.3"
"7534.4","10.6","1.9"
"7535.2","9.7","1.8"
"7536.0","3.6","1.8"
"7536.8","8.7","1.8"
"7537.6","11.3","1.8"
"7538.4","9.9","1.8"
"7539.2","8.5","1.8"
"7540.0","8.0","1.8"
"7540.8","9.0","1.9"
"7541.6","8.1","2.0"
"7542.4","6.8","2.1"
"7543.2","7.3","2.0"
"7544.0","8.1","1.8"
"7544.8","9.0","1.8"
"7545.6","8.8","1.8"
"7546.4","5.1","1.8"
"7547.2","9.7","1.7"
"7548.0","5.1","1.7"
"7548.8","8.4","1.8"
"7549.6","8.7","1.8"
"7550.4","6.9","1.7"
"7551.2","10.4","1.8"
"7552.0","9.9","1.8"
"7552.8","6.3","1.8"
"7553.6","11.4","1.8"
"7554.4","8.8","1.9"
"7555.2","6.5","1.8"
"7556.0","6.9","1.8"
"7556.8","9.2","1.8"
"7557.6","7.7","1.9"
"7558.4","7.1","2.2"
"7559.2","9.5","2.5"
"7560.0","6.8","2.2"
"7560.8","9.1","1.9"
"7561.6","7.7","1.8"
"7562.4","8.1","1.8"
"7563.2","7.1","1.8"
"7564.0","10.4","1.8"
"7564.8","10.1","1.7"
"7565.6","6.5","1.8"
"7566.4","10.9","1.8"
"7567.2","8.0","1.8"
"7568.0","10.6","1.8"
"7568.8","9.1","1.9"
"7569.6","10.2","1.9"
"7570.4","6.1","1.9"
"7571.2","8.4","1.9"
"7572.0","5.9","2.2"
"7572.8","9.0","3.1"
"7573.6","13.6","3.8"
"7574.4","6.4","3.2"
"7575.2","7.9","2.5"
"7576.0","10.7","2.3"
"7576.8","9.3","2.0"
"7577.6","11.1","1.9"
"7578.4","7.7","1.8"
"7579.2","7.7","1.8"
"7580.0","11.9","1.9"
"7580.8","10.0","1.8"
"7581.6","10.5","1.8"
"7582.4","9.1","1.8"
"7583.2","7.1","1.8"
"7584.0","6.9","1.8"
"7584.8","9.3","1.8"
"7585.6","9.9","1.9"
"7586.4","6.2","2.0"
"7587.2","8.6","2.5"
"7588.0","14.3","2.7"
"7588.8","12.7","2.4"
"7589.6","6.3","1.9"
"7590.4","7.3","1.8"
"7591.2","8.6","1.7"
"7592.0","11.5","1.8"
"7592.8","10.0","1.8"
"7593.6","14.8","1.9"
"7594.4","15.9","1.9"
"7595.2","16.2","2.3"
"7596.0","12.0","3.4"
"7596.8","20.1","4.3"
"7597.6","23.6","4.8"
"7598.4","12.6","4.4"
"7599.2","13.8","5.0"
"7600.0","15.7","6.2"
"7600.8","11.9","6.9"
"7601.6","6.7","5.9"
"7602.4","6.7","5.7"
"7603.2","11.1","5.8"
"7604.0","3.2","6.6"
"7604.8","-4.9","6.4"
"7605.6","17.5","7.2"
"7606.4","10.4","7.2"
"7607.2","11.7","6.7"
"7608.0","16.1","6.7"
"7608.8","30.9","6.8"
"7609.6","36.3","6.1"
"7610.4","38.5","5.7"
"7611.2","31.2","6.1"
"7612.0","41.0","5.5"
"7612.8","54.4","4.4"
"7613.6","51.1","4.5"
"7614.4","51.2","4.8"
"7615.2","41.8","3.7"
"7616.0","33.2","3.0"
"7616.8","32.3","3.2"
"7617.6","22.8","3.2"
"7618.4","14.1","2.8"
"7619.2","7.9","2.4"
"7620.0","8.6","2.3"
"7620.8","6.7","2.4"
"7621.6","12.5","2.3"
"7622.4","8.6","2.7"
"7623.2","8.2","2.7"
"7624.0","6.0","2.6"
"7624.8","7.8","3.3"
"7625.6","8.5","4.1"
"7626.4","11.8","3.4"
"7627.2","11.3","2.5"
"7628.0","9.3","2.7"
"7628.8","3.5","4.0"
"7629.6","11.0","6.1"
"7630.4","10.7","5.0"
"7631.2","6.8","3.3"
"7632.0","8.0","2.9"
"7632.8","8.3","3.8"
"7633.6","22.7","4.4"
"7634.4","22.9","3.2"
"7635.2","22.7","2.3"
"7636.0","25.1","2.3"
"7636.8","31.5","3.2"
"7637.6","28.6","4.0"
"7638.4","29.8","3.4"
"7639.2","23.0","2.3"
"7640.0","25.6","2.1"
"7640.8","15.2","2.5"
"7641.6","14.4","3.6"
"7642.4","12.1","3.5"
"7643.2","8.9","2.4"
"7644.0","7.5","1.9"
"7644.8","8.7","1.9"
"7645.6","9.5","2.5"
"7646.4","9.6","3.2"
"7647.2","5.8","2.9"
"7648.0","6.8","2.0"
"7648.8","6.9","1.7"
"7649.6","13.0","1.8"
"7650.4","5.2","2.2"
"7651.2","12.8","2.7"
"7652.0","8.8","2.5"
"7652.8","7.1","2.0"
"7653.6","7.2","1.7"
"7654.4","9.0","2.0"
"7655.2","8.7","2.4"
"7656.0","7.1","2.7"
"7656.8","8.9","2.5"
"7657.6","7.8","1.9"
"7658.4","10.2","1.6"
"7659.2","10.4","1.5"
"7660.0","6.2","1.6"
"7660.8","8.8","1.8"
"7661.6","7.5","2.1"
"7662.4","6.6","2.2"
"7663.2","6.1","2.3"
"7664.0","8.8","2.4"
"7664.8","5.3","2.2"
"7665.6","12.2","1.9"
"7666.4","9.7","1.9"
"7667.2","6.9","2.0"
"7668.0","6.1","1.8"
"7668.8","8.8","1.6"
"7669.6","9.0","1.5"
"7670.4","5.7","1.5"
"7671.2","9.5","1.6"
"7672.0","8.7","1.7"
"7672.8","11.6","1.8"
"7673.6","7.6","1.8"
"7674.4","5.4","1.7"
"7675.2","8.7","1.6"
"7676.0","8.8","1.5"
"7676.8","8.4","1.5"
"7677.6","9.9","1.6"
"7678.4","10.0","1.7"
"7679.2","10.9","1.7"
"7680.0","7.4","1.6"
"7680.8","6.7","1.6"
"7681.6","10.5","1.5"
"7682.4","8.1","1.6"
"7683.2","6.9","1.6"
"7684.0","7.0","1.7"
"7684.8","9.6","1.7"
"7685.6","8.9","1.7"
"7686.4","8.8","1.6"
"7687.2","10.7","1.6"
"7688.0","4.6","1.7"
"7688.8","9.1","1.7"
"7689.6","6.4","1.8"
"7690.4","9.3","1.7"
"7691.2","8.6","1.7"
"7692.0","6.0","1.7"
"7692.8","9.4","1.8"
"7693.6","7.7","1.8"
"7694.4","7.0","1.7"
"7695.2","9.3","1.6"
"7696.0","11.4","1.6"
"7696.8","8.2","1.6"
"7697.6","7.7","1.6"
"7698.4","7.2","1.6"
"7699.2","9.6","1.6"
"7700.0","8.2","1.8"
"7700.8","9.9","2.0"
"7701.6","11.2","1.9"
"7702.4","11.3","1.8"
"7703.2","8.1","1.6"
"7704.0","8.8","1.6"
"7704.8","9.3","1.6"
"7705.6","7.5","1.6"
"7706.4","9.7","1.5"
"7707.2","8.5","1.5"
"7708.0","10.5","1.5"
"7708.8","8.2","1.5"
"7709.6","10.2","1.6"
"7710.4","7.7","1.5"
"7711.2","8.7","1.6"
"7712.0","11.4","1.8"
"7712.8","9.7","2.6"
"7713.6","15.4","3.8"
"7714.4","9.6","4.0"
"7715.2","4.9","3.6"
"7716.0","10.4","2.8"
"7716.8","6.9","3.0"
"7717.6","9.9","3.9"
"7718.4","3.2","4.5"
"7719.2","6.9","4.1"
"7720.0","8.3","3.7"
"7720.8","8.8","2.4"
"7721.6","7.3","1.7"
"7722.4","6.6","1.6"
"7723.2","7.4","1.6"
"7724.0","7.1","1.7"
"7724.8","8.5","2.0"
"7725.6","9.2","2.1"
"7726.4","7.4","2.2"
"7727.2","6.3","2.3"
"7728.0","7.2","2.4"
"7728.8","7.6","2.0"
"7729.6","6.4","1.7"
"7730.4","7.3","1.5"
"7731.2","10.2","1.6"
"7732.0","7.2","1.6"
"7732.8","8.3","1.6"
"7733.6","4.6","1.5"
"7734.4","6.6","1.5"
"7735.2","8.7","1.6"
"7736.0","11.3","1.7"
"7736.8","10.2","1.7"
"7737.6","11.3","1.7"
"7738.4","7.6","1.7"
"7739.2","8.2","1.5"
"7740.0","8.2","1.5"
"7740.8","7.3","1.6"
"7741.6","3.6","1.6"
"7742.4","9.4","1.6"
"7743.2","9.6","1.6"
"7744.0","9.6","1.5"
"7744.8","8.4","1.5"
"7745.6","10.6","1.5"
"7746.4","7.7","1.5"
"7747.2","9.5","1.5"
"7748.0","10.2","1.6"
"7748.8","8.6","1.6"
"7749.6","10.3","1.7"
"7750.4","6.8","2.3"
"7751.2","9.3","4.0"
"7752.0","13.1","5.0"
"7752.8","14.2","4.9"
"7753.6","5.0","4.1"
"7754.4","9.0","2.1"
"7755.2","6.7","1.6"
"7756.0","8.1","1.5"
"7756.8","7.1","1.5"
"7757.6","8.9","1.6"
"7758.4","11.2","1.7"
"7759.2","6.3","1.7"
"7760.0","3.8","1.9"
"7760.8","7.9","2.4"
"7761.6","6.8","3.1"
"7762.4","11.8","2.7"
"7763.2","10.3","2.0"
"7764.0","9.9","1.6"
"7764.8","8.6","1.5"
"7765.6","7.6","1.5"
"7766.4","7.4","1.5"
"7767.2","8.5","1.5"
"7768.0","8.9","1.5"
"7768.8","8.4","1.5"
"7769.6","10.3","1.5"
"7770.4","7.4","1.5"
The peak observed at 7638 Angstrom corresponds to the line [N II]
